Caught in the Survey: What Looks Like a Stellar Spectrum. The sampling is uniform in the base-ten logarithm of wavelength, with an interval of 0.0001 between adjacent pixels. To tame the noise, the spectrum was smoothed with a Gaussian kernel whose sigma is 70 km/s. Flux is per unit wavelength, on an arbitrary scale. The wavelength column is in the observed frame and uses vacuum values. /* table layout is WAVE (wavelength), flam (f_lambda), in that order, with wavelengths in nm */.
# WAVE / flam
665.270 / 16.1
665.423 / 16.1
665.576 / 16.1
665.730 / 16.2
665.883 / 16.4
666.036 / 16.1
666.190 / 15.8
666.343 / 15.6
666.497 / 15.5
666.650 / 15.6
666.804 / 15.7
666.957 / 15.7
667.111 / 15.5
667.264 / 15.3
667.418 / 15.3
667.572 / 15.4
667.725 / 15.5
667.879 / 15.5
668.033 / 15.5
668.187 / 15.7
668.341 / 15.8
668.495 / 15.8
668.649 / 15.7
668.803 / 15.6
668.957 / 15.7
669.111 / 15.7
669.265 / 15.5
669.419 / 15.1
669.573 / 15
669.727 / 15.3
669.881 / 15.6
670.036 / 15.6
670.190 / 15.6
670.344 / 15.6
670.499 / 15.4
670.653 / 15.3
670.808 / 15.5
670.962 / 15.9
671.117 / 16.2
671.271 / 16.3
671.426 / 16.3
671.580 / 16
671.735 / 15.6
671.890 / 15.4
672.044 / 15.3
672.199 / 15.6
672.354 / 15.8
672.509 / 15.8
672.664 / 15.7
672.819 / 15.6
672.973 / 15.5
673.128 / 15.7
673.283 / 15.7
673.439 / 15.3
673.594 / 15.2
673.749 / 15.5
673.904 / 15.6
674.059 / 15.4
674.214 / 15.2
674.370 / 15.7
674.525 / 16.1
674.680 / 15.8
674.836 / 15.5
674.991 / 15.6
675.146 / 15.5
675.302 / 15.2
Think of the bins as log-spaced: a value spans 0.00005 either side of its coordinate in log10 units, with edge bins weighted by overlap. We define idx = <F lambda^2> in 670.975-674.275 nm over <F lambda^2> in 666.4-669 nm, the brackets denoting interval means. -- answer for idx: 1.02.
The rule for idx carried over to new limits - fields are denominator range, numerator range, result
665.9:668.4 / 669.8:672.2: 1.02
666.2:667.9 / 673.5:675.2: 1.02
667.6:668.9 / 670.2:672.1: 1.02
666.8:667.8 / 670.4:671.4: 1.03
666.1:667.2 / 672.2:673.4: 1.02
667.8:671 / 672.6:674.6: 1.01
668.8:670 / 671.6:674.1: 1.02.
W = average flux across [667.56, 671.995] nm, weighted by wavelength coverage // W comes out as 15.6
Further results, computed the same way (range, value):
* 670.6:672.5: 15.8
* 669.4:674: 15.6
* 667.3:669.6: 15.5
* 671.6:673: 15.6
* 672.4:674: 15.6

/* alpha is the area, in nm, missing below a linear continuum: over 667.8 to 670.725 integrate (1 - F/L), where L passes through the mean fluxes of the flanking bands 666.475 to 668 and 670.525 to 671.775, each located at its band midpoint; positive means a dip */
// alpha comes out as 0.03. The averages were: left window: 15.5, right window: 15.9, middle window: 15.5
